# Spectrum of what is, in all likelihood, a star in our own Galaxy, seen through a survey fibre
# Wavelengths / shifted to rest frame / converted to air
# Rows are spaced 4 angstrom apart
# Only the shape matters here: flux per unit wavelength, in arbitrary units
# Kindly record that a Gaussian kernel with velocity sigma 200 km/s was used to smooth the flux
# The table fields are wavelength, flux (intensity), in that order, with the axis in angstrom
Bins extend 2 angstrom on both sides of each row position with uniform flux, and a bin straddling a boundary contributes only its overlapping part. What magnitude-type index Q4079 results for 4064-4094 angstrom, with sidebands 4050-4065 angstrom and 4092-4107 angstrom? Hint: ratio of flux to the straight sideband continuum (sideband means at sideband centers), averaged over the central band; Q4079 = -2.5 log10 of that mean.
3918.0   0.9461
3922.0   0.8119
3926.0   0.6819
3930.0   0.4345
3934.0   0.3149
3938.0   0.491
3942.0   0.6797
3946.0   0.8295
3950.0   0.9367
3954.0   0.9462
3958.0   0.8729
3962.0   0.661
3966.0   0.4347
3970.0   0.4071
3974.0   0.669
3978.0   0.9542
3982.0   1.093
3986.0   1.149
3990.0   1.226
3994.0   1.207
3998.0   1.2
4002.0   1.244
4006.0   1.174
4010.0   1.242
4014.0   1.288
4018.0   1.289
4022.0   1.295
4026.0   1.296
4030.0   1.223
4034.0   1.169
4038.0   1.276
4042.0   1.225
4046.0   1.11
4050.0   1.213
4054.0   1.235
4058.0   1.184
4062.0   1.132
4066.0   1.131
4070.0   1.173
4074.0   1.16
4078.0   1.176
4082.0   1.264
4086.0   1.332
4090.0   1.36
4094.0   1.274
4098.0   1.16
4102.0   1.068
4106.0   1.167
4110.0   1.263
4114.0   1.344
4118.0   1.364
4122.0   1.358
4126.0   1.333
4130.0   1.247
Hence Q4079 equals -0.05 mag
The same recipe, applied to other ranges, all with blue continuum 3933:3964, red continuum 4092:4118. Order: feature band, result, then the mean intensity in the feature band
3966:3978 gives 0.34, 0.59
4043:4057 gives -0.13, 1.19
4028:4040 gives -0.22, 1.22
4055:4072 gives -0.06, 1.16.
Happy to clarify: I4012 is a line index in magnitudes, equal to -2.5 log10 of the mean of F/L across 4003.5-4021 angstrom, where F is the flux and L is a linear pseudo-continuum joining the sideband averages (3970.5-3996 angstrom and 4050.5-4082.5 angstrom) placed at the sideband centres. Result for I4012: -0.169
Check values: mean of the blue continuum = 1.01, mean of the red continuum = 1.18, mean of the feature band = 1.25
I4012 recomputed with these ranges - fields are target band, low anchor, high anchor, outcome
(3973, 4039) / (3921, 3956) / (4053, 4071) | -0.24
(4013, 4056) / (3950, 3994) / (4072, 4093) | -0.14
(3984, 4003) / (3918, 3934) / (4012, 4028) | -0.09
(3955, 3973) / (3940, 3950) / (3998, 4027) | 0.42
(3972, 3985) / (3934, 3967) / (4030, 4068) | -0.09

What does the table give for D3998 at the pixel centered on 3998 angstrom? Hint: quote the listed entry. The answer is 1.2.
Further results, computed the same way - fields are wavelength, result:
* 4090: 1.36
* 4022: 1.295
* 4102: 1.068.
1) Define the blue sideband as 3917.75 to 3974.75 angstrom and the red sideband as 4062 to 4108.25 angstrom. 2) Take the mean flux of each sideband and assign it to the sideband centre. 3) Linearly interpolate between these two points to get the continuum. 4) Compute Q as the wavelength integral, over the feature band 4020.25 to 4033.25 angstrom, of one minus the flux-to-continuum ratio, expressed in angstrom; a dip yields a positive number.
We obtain -3.8 angstrom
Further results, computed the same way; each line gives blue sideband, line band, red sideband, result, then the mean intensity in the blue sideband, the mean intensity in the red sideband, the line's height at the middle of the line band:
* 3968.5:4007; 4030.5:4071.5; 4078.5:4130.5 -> -0.9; 1.04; 1.27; 1.16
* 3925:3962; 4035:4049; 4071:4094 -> -1.4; 0.686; 1.26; 1.09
